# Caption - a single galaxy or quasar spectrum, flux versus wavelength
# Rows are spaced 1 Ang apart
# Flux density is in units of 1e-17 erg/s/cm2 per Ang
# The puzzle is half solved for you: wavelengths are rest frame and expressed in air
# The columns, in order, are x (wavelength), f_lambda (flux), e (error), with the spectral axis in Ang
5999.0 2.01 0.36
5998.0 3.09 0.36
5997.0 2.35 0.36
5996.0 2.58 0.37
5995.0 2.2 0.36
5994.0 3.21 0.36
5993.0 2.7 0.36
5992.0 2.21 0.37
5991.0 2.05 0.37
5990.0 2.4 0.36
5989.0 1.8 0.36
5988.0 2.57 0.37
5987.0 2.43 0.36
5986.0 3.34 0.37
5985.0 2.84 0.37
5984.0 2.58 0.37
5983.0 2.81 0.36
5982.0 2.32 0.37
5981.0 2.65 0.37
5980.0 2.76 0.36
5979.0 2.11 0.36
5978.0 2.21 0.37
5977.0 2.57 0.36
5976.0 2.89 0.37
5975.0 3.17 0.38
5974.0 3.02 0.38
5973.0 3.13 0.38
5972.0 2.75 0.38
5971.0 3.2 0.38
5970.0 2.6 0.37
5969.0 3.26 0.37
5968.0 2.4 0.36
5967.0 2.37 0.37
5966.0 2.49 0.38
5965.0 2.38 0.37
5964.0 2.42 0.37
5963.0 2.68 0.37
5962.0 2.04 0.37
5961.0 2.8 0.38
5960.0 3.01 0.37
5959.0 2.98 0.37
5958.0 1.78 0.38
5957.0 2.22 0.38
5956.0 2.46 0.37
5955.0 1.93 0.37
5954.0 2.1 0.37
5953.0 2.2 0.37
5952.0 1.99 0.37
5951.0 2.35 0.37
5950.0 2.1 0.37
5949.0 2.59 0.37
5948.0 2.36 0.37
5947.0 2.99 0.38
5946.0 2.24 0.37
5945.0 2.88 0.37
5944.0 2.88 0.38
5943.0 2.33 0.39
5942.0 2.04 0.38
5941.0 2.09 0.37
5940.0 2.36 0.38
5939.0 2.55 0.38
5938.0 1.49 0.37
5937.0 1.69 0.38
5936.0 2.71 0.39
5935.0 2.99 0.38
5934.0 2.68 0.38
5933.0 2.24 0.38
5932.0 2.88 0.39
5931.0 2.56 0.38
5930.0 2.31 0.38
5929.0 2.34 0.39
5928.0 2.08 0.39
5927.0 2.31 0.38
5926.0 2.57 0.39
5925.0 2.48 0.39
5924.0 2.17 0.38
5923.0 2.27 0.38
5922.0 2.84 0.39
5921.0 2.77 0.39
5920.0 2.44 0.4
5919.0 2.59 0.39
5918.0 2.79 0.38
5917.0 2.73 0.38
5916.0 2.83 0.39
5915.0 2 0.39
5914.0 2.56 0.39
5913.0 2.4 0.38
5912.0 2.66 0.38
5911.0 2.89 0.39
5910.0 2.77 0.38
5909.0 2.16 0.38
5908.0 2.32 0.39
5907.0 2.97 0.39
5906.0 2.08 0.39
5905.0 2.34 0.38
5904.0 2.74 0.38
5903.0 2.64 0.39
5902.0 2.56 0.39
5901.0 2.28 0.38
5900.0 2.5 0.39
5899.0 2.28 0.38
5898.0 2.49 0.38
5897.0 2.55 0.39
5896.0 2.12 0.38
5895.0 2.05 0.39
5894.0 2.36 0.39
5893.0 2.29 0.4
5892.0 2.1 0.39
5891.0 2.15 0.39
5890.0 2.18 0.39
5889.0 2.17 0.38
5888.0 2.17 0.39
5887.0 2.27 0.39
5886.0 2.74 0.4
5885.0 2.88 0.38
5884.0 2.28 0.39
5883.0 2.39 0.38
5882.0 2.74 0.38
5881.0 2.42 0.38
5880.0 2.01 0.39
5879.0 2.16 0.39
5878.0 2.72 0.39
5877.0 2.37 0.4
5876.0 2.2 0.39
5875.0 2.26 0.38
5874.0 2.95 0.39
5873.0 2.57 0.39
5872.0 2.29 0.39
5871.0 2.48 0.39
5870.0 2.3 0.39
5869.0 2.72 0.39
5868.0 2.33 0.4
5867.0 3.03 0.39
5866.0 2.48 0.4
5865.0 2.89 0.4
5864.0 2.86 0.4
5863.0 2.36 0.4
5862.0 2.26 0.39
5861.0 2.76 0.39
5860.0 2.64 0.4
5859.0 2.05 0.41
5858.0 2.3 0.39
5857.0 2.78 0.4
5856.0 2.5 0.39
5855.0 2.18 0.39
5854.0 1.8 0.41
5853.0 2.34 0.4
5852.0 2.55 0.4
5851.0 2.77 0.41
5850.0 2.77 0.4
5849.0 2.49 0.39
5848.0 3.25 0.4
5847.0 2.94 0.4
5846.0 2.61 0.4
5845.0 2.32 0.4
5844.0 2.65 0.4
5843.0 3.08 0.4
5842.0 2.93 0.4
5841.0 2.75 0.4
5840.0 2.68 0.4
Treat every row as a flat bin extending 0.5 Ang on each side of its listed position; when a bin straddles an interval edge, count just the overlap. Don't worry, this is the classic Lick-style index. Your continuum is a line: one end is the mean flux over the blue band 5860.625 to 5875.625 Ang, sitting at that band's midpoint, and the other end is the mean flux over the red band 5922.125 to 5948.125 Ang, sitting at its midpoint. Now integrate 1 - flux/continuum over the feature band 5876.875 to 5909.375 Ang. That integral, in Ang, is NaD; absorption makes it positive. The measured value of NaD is 1.7 Ang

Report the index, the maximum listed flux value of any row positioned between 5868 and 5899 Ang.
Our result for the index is 2.95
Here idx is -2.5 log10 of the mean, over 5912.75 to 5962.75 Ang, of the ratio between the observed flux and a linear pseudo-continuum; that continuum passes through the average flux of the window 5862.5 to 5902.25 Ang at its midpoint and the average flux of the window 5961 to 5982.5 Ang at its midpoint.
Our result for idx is 0.06 mag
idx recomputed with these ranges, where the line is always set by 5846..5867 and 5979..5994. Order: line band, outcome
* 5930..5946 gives 0.06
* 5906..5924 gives 0.00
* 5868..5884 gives 0.06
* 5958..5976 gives -0.07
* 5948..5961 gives 0.10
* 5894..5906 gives 0.07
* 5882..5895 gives 0.10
